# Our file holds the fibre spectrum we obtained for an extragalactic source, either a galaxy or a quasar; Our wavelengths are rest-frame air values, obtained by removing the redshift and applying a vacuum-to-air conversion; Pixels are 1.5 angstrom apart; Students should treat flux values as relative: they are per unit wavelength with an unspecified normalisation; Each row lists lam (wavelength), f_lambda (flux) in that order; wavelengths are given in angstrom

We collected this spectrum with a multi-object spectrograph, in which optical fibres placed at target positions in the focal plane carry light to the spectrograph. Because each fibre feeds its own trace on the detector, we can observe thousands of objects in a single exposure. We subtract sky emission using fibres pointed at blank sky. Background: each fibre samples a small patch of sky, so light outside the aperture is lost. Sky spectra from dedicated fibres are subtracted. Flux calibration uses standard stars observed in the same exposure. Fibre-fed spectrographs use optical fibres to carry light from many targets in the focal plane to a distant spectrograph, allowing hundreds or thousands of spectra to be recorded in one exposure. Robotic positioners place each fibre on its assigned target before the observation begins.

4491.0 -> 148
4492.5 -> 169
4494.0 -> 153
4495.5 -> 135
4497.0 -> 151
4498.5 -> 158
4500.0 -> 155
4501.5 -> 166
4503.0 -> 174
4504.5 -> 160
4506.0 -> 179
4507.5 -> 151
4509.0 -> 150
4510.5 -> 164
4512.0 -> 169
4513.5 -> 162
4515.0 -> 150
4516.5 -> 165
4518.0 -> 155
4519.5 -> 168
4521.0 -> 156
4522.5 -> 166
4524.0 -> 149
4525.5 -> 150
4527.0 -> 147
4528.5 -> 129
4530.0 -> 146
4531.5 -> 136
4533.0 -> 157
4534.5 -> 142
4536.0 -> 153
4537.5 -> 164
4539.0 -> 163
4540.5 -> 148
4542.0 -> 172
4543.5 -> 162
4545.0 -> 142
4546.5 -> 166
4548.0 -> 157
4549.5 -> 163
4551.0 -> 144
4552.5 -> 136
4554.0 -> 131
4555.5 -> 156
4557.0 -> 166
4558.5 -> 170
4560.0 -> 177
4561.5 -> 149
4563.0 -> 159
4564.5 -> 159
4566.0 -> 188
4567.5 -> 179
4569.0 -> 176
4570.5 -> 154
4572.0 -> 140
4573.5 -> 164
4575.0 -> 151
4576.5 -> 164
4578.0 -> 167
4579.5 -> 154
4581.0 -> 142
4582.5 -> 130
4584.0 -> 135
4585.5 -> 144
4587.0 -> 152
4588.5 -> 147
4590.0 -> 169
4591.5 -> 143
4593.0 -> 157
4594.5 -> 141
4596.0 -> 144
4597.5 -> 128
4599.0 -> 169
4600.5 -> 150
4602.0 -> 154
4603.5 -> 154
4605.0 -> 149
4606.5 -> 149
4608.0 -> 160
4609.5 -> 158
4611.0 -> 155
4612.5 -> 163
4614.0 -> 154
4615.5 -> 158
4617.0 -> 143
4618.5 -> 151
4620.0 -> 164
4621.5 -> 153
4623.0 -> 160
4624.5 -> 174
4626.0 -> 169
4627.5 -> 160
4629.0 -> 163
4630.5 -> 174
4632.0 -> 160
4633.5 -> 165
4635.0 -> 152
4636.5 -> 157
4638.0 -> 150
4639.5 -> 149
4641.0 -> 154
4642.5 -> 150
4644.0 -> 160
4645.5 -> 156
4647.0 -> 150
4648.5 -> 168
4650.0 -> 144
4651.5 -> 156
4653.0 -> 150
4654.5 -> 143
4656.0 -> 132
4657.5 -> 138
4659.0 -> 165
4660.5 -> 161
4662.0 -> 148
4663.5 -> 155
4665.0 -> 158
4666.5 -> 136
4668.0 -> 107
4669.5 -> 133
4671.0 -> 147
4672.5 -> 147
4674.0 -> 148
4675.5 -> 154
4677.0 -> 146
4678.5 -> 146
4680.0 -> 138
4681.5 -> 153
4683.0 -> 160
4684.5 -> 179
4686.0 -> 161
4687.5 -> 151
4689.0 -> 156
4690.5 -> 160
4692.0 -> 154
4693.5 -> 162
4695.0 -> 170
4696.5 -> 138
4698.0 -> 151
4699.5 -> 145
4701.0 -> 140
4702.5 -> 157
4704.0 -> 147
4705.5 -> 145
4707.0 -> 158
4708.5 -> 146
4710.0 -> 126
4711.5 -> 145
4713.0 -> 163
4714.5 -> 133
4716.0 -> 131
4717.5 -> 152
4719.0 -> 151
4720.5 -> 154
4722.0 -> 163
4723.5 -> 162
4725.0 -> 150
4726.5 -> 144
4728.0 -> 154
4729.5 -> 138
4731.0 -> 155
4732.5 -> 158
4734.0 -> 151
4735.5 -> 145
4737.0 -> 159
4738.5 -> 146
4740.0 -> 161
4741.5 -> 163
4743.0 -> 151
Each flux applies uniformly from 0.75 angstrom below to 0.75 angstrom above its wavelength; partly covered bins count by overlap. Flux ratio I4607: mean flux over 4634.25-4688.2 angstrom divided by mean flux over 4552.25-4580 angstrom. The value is 0.9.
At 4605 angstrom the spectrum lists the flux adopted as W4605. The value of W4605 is 149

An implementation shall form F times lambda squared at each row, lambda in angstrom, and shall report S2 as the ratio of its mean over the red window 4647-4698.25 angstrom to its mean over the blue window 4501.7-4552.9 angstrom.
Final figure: 1.0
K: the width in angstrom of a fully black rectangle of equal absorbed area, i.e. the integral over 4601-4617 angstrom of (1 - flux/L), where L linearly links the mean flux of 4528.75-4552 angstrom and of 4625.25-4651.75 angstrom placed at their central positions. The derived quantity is 0.2 angstrom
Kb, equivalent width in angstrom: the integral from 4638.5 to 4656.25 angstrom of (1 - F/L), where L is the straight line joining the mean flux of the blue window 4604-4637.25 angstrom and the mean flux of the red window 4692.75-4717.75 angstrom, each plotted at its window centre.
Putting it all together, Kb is 0.4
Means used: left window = 159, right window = 148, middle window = 152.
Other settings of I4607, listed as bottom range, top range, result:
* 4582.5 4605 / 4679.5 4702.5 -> 1.04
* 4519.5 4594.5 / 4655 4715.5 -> 0.96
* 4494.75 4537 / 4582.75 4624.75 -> 0.98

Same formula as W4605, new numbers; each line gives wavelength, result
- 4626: 169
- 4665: 158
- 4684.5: 179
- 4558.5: 170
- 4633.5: 165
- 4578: 167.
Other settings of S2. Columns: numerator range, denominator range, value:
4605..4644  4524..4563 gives 1.07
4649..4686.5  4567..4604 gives 1.01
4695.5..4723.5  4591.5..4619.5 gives 1.02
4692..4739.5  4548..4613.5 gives 1.03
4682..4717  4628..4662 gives 1.00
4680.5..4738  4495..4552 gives 1.05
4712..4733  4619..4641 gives 0.98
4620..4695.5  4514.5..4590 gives 1.04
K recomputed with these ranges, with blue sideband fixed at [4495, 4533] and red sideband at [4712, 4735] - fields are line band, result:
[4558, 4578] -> -1.2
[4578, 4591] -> 0.5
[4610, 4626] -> -0.5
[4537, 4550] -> -0.4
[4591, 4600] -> 0.4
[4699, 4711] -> 0.4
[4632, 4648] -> -0.2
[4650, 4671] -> 1.0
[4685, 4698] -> -0.5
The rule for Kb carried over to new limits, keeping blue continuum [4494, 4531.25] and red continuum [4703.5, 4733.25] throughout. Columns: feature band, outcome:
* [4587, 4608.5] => 0.30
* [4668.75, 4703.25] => -0.48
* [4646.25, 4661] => 0.05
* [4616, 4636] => -1.12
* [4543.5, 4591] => -0.52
